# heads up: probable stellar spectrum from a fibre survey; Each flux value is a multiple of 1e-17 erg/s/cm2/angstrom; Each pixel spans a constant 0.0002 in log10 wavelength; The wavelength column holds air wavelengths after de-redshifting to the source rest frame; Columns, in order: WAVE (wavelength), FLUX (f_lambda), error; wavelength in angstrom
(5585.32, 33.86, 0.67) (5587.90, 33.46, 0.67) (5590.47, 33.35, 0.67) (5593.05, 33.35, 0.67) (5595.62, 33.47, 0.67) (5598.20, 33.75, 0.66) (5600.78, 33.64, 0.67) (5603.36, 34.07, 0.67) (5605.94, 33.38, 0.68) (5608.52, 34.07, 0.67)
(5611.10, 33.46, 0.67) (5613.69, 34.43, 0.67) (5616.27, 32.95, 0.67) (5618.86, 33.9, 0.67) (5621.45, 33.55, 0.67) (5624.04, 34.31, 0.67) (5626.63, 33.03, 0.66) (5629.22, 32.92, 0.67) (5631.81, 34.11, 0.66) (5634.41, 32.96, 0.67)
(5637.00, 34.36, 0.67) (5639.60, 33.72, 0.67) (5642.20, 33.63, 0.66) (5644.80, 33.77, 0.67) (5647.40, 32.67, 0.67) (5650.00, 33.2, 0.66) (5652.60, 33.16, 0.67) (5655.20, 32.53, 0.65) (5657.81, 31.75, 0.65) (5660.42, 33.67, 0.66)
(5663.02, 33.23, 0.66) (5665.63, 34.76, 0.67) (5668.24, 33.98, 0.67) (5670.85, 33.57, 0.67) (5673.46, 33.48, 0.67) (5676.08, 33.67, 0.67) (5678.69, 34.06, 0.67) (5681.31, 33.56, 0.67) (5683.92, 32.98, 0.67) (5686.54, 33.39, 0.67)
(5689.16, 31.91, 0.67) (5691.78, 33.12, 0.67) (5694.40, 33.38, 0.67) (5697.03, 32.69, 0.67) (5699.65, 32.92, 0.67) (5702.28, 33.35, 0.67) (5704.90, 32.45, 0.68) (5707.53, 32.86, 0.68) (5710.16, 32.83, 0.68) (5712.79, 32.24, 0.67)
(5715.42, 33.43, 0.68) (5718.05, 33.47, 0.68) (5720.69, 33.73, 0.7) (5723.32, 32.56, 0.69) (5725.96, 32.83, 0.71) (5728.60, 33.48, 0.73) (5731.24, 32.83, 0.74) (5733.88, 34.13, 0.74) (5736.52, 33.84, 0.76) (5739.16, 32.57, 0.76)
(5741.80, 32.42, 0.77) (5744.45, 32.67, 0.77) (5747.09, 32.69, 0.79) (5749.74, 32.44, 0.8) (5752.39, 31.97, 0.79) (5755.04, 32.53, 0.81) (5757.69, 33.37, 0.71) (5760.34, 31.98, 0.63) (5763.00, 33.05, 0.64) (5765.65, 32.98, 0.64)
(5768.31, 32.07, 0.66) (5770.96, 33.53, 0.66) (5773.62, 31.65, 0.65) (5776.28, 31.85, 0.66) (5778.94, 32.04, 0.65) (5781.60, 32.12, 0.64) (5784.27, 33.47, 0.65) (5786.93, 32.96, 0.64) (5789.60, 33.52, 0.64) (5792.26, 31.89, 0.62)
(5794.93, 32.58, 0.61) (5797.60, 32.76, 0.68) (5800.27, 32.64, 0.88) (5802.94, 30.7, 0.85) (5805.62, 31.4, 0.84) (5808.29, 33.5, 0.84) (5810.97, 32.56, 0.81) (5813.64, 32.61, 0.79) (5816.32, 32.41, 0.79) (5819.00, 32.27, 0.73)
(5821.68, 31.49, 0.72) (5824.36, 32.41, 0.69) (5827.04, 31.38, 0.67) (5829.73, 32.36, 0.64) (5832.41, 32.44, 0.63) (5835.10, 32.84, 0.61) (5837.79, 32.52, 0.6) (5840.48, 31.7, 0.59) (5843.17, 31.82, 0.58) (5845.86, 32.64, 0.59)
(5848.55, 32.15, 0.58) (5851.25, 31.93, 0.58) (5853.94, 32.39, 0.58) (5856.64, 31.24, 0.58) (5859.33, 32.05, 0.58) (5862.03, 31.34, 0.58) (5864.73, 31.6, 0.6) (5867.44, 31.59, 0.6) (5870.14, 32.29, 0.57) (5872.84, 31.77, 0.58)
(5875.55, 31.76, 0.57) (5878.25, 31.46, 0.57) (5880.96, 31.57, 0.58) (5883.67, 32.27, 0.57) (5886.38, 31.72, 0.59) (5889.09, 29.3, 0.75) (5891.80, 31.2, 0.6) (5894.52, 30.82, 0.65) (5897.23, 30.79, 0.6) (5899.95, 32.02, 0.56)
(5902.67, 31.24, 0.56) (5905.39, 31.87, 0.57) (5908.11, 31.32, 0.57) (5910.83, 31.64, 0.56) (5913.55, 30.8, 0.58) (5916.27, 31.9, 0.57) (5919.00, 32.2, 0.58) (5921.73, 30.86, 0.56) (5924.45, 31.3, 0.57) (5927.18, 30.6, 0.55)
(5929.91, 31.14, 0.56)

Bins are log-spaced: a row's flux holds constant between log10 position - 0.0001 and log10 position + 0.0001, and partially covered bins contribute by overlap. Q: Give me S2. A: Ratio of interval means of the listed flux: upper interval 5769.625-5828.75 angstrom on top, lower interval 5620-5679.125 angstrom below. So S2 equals 1.0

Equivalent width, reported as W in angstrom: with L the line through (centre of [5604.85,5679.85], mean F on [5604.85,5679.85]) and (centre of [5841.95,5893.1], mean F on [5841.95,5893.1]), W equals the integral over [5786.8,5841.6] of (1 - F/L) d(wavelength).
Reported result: -0.3 angstrom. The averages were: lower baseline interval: 33.5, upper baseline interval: 31.7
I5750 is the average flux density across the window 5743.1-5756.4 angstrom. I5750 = 32.5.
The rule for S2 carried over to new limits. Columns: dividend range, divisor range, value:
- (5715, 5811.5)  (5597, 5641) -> 0.97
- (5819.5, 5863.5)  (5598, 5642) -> 0.95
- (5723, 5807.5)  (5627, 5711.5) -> 0.98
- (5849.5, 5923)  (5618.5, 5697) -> 0.94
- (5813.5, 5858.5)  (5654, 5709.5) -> 0.97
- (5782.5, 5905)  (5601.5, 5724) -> 0.96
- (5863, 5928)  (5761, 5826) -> 0.97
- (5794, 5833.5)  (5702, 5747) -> 0.98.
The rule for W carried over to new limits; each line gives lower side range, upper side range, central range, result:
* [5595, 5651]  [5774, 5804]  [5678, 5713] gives 0.10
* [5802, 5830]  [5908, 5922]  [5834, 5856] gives -0.19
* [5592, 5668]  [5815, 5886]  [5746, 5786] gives 0.06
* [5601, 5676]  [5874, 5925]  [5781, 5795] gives -0.22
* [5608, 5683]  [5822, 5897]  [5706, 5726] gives -0.03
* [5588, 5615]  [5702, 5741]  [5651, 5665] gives 0.19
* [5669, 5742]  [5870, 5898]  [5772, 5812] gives -0.14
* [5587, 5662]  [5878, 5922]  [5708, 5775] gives -0.57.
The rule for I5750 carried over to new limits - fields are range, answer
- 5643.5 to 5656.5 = 33.1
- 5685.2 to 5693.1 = 32.8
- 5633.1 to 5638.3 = 33.6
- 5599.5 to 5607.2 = 33.7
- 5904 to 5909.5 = 31.6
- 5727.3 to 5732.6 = 33.2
